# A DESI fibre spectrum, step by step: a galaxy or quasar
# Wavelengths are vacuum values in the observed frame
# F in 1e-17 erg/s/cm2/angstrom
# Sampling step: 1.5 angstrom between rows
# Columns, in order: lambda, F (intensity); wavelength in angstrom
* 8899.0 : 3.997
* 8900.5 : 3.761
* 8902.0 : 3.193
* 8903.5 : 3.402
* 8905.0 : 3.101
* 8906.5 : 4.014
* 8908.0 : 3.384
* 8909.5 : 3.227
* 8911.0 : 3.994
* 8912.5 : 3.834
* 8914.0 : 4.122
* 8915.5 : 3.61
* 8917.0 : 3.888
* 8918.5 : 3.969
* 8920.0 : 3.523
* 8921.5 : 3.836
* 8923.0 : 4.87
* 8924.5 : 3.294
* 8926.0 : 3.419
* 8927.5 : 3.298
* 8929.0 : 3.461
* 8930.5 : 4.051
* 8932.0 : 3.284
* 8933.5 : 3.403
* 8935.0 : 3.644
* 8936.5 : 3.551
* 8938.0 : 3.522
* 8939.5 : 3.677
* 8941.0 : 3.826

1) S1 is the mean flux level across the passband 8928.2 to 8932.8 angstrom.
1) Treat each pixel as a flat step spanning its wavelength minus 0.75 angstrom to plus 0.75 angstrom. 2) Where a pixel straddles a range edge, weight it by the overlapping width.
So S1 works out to 3.59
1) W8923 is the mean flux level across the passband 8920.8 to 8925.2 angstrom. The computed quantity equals 4.01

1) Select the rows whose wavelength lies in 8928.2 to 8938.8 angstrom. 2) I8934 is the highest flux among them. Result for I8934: 4.051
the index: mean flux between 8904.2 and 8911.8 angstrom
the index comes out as 3.54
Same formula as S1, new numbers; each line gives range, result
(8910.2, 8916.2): 3.89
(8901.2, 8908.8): 3.42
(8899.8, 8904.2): 3.45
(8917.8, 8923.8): 4.04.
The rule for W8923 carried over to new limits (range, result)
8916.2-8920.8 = 3.79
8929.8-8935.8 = 3.59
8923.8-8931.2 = 3.5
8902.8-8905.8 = 3.26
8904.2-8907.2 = 3.55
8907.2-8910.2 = 3.32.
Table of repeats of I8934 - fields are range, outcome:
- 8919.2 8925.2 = 4.87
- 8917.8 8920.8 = 3.969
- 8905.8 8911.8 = 4.014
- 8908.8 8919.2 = 4.122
